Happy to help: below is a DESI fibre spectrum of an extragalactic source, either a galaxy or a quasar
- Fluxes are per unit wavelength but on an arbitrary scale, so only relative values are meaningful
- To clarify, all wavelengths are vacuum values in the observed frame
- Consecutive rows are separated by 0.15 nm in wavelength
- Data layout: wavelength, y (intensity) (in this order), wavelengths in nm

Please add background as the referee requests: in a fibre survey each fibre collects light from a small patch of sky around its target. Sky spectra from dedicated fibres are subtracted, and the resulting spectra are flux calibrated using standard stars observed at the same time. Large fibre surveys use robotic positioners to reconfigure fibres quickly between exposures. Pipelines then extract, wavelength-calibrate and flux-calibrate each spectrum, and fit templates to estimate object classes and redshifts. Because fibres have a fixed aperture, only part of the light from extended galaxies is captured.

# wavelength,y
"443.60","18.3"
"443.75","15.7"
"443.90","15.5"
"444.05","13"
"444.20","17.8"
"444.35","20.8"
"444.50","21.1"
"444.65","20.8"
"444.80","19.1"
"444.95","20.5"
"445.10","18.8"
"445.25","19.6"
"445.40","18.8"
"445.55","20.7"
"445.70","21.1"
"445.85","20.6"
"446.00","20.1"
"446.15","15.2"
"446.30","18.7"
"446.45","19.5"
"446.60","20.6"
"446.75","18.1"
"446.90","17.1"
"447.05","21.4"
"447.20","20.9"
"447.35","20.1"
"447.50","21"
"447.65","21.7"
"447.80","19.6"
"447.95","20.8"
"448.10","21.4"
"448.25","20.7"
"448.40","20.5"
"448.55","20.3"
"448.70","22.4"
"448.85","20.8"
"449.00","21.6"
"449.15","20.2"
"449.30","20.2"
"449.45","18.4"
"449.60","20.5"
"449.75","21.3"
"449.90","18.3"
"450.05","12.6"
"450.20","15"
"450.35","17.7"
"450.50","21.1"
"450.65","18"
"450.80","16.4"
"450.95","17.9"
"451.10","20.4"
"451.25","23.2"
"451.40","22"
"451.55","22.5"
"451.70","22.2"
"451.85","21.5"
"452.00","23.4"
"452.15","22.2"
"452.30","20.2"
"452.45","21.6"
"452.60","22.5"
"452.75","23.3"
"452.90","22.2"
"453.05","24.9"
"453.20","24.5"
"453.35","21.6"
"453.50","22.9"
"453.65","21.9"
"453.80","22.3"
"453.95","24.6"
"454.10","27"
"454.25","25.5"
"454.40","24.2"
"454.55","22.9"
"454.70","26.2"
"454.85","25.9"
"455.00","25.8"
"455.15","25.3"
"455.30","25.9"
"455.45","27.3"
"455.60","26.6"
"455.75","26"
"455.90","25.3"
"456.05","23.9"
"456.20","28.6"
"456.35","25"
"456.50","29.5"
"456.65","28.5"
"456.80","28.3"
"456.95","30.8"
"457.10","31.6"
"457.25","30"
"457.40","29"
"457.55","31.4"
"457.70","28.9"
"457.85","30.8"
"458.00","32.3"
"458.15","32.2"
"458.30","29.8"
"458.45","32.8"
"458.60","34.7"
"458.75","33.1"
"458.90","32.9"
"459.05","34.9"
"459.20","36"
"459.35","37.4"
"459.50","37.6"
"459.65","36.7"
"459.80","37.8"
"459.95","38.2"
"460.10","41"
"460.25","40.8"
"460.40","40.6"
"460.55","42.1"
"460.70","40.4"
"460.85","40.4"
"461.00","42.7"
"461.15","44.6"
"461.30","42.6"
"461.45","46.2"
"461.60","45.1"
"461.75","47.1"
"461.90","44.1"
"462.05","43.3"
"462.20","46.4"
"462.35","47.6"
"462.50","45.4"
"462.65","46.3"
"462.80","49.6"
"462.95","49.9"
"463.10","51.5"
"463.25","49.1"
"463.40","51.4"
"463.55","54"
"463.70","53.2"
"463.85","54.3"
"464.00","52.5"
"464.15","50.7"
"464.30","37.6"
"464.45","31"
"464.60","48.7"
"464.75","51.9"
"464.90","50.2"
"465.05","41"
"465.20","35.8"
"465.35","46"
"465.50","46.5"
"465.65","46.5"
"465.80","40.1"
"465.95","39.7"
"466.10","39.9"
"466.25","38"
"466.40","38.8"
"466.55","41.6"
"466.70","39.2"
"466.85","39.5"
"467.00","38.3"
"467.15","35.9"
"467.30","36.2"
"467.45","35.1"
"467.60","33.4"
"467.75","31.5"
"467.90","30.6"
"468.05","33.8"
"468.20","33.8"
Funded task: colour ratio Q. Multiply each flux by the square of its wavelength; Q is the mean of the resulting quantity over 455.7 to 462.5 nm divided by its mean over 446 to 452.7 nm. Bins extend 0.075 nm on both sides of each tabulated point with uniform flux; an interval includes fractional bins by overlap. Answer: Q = 1.87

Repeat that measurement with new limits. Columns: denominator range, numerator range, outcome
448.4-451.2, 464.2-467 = 2.34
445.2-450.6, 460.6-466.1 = 2.49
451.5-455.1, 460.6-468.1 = 1.94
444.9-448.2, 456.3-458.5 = 1.59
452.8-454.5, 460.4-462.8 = 1.93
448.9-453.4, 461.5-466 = 2.39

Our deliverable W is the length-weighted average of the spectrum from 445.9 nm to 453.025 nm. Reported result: 20.2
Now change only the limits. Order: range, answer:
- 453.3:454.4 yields 23.8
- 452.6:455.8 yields 24.5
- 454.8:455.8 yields 26.1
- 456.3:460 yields 32.4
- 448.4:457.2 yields 23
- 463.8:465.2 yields 45.7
